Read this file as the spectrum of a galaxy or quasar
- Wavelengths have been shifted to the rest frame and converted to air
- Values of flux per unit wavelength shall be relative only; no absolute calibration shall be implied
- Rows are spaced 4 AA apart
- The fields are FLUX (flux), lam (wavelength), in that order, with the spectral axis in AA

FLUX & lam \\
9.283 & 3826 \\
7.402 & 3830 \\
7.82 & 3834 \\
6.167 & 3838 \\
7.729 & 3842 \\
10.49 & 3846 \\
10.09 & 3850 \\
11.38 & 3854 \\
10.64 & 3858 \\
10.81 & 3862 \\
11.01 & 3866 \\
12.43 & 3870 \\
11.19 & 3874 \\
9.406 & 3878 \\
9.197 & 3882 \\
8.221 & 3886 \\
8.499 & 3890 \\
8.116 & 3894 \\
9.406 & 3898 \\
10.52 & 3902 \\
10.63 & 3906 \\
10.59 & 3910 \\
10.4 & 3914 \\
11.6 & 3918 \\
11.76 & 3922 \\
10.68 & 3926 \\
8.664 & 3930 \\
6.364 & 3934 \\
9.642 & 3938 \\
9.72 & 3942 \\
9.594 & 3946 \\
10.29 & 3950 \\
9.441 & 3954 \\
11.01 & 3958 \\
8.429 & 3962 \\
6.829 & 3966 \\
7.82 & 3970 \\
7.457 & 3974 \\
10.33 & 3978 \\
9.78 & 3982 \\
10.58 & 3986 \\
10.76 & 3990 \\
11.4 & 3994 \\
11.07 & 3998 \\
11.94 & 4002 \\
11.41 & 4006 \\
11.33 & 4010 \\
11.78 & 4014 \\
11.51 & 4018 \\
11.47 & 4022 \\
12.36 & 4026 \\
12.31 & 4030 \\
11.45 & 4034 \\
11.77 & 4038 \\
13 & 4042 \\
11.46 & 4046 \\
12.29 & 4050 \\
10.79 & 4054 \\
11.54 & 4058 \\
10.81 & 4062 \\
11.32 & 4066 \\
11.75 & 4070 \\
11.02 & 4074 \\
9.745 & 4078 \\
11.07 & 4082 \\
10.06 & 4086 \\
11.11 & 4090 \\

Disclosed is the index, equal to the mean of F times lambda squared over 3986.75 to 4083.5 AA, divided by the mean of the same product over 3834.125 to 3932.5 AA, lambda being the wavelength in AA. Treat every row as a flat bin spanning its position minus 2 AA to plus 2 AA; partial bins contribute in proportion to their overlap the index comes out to 1.25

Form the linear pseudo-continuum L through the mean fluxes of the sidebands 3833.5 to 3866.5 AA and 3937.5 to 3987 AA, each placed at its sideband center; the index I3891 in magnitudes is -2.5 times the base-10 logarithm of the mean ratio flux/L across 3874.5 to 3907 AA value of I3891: 0.02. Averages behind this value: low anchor 9.58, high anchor 9.27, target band 9.3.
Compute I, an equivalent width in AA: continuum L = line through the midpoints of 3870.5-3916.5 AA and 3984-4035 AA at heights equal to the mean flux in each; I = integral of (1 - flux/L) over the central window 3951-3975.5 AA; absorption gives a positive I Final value 5.0 AA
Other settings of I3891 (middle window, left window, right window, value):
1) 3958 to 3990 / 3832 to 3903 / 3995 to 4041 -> 0.23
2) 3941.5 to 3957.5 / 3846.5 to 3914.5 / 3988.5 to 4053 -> 0.11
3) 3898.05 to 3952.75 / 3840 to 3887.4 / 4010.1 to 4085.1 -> 0.07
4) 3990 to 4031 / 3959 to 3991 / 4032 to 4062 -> -0.13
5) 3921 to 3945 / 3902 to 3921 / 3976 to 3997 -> 0.15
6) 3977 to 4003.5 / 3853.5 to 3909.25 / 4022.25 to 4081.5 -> 0.02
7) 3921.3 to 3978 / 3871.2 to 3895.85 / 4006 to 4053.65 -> 0.14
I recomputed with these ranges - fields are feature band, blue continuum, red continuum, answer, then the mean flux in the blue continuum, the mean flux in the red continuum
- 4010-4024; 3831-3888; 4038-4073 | -0.39 AA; 9.71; 11.6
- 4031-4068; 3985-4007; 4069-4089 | -2.52 AA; 11.2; 10.7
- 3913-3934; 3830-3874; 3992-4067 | 0.62 AA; 9.81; 11.6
